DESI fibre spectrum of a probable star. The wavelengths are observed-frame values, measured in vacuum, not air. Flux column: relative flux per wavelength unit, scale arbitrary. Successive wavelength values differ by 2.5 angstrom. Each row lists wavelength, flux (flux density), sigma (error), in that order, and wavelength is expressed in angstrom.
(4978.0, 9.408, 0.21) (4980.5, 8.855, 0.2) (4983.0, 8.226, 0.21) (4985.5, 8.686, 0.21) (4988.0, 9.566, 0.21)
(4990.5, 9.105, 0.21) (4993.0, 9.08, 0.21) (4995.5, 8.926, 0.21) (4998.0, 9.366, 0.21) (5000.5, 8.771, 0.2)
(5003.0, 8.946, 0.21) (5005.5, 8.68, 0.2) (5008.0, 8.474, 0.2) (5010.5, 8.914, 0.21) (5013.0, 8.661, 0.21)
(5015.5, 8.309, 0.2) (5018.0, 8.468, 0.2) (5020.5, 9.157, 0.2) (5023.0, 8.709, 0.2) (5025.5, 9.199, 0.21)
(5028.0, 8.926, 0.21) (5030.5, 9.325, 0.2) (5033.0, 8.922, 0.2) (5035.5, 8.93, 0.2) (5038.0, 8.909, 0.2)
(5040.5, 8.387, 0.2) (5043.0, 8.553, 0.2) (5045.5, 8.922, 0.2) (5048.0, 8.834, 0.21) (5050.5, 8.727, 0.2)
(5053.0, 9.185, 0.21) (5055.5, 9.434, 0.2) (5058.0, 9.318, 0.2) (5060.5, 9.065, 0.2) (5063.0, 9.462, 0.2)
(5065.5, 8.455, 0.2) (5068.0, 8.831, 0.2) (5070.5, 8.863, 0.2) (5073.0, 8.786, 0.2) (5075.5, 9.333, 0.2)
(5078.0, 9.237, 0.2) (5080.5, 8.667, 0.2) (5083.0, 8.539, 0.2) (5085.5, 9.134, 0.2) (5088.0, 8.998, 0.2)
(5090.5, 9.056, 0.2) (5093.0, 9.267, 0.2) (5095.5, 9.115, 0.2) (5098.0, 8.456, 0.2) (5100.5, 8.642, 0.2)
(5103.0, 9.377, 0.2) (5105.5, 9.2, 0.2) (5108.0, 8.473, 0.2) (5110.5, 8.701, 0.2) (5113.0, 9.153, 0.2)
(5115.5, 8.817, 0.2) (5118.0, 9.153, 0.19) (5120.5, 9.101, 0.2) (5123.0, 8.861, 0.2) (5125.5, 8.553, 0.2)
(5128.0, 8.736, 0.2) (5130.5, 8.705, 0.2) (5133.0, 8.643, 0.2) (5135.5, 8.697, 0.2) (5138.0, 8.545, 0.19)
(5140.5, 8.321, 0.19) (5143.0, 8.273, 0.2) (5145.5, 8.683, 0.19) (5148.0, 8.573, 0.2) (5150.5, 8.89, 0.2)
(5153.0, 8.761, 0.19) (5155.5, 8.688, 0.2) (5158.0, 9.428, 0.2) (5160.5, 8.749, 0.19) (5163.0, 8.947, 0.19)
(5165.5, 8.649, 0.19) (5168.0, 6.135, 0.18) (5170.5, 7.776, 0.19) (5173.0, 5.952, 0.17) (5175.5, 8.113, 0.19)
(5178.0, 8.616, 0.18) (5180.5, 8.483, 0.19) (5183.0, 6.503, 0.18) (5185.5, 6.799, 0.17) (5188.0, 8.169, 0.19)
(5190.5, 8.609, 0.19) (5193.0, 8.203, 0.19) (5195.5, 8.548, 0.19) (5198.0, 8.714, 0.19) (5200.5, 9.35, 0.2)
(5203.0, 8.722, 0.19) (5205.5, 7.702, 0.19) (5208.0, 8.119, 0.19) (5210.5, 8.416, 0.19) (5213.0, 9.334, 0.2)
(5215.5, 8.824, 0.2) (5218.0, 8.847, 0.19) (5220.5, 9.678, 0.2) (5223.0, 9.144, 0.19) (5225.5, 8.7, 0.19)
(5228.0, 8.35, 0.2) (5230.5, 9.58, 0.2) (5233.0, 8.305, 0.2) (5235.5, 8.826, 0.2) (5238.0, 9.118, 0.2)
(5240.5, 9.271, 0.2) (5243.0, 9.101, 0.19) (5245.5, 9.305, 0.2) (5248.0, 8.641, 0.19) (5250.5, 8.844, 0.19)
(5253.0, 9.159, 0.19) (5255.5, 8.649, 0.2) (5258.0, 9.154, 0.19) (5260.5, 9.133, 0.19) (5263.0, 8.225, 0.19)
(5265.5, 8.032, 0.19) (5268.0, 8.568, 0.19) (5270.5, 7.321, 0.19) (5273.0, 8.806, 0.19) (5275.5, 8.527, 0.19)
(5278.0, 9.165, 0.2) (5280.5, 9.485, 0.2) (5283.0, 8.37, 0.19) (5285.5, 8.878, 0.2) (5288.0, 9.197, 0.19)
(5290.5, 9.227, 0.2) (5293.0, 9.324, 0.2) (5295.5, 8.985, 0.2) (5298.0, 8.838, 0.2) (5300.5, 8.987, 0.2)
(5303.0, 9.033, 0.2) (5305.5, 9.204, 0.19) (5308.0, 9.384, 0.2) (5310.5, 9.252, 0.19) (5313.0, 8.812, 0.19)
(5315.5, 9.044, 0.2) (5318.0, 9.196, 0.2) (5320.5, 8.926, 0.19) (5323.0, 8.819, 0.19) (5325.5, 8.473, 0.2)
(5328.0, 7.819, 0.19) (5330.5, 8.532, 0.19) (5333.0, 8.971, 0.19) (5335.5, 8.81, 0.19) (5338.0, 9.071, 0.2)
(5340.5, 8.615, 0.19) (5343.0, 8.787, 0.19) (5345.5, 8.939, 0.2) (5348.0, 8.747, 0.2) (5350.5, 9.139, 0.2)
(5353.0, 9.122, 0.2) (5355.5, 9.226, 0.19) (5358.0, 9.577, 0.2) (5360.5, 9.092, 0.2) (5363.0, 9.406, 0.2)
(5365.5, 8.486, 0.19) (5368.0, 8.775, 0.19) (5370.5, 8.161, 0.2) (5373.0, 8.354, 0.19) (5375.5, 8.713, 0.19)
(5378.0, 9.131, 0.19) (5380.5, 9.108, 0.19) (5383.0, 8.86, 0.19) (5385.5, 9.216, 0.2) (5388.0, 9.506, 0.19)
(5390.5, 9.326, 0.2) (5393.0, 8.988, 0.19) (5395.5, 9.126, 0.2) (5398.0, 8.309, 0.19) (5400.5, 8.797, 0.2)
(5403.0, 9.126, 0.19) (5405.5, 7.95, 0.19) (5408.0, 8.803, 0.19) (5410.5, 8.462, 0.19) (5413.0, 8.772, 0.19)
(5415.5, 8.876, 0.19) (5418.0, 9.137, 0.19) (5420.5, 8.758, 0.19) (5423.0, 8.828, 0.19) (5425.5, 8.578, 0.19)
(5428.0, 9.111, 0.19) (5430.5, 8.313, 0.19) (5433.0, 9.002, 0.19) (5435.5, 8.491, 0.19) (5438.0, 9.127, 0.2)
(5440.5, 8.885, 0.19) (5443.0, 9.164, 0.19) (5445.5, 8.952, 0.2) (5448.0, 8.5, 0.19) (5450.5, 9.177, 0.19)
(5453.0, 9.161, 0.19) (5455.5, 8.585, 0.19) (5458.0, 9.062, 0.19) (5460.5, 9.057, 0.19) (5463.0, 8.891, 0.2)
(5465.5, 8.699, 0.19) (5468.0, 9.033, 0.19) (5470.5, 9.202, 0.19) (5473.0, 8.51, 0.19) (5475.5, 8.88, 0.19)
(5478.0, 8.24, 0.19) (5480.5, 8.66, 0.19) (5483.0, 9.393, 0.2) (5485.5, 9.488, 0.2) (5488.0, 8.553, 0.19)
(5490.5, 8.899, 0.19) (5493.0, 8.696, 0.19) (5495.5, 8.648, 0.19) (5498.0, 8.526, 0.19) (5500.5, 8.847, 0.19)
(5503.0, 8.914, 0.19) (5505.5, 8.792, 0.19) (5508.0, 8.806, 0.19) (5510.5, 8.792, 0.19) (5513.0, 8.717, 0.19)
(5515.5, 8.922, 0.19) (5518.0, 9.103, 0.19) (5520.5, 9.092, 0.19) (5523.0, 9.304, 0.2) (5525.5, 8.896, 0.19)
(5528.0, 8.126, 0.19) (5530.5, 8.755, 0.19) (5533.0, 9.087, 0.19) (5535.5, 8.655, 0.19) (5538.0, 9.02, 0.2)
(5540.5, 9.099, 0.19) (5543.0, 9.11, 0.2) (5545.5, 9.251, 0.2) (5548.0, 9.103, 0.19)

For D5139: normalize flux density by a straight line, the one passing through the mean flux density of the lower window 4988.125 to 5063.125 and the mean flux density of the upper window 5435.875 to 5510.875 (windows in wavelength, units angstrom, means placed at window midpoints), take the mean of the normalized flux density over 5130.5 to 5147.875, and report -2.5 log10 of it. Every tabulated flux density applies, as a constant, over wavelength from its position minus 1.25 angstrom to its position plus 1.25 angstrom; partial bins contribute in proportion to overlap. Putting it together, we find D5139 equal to 0.05 mag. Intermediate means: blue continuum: 8.92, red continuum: 8.87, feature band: 8.54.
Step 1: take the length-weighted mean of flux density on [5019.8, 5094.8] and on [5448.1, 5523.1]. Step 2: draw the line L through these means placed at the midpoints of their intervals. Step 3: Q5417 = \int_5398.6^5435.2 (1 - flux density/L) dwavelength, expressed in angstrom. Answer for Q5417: 0.6 angstrom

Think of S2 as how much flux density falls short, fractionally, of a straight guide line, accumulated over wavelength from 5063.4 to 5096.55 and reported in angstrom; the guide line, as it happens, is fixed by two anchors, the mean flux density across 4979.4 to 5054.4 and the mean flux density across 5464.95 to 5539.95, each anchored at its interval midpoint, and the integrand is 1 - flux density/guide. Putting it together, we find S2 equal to -0.4 angstrom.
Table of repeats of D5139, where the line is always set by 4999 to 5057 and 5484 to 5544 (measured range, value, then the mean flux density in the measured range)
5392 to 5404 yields 0.000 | 8.86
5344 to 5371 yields -0.016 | 8.99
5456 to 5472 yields -0.012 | 8.96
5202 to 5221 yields 0.023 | 8.67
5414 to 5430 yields 0.001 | 8.85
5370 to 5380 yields 0.025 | 8.66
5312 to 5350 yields 0.010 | 8.78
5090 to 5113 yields -0.010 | 8.93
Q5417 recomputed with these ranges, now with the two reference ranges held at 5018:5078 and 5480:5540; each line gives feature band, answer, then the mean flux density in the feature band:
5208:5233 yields 0.05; 8.91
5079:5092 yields 0.09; 8.89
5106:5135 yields 0.42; 8.82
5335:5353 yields 0.02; 8.89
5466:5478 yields 0.07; 8.82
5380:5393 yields -0.43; 9.19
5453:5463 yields -0.06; 8.93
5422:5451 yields 0.15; 8.84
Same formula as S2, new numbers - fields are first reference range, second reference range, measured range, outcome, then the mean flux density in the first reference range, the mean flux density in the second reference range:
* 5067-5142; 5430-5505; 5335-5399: -0.66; 8.86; 8.86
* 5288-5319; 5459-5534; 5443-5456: -0.01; 9.11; 8.85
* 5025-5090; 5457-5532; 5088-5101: 0.03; 8.96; 8.85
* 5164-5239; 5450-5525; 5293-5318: -1.58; 8.34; 8.89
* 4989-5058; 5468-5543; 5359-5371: 0.04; 8.89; 8.86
